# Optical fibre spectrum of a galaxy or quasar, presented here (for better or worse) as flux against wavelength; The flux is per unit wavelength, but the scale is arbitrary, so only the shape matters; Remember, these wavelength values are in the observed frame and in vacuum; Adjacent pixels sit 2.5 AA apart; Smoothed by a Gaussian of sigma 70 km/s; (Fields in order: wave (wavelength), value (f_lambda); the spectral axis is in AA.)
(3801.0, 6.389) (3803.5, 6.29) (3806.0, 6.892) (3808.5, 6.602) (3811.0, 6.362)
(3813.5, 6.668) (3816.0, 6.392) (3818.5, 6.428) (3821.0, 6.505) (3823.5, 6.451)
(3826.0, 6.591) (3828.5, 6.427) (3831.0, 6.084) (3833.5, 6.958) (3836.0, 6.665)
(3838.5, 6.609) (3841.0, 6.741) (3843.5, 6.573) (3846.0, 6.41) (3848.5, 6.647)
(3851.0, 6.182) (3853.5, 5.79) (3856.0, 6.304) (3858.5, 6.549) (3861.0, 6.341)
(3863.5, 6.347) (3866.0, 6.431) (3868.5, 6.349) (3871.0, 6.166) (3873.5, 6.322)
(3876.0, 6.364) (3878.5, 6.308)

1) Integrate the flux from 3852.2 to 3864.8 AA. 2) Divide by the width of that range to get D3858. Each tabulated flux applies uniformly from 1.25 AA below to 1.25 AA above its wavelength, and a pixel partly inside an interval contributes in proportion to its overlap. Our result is 6.27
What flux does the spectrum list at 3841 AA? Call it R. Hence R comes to 6.741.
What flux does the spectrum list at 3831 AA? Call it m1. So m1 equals 6.084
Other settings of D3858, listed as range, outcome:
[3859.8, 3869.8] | 6.37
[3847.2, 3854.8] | 6.21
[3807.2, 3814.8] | 6.55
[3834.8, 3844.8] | 6.65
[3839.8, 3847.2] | 6.57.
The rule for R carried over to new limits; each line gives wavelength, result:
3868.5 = 6.349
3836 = 6.665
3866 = 6.431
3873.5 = 6.322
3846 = 6.41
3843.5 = 6.573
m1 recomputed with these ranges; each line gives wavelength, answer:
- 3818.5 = 6.428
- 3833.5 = 6.958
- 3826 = 6.591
